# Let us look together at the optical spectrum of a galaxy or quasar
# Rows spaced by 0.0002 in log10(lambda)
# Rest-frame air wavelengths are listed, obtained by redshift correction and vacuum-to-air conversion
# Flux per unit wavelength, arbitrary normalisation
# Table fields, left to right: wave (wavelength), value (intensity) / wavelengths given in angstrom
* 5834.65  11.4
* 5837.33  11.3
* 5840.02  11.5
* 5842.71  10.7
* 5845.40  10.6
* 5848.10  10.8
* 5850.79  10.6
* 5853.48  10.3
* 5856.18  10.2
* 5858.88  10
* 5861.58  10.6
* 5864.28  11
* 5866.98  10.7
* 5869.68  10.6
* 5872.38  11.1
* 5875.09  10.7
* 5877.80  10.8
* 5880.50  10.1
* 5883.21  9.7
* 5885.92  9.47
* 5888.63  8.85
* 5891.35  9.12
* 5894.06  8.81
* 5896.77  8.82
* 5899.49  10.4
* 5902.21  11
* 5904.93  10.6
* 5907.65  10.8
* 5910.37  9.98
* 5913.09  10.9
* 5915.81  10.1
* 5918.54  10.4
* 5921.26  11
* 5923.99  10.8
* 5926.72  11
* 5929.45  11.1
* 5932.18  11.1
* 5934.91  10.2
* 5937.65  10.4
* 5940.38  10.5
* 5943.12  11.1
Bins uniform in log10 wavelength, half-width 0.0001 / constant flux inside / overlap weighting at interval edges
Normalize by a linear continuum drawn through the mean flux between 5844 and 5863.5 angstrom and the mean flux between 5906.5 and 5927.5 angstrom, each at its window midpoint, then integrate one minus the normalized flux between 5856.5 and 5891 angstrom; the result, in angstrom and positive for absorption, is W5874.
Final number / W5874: 0.8 angstrom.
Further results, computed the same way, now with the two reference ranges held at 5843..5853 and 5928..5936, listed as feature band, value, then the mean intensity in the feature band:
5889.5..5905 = 1.5 angstrom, 9.69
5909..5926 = 0.4 angstrom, 10.6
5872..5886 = 0.5 angstrom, 10.3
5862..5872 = -0.1 angstrom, 10.8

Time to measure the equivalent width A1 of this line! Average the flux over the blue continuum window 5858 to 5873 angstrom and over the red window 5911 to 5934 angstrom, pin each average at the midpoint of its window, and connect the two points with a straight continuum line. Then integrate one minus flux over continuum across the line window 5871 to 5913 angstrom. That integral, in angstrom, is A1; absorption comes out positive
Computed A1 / 2.6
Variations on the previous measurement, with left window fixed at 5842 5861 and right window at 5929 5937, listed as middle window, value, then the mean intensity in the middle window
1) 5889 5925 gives 1.6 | 10.2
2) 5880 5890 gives 1.0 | 9.47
